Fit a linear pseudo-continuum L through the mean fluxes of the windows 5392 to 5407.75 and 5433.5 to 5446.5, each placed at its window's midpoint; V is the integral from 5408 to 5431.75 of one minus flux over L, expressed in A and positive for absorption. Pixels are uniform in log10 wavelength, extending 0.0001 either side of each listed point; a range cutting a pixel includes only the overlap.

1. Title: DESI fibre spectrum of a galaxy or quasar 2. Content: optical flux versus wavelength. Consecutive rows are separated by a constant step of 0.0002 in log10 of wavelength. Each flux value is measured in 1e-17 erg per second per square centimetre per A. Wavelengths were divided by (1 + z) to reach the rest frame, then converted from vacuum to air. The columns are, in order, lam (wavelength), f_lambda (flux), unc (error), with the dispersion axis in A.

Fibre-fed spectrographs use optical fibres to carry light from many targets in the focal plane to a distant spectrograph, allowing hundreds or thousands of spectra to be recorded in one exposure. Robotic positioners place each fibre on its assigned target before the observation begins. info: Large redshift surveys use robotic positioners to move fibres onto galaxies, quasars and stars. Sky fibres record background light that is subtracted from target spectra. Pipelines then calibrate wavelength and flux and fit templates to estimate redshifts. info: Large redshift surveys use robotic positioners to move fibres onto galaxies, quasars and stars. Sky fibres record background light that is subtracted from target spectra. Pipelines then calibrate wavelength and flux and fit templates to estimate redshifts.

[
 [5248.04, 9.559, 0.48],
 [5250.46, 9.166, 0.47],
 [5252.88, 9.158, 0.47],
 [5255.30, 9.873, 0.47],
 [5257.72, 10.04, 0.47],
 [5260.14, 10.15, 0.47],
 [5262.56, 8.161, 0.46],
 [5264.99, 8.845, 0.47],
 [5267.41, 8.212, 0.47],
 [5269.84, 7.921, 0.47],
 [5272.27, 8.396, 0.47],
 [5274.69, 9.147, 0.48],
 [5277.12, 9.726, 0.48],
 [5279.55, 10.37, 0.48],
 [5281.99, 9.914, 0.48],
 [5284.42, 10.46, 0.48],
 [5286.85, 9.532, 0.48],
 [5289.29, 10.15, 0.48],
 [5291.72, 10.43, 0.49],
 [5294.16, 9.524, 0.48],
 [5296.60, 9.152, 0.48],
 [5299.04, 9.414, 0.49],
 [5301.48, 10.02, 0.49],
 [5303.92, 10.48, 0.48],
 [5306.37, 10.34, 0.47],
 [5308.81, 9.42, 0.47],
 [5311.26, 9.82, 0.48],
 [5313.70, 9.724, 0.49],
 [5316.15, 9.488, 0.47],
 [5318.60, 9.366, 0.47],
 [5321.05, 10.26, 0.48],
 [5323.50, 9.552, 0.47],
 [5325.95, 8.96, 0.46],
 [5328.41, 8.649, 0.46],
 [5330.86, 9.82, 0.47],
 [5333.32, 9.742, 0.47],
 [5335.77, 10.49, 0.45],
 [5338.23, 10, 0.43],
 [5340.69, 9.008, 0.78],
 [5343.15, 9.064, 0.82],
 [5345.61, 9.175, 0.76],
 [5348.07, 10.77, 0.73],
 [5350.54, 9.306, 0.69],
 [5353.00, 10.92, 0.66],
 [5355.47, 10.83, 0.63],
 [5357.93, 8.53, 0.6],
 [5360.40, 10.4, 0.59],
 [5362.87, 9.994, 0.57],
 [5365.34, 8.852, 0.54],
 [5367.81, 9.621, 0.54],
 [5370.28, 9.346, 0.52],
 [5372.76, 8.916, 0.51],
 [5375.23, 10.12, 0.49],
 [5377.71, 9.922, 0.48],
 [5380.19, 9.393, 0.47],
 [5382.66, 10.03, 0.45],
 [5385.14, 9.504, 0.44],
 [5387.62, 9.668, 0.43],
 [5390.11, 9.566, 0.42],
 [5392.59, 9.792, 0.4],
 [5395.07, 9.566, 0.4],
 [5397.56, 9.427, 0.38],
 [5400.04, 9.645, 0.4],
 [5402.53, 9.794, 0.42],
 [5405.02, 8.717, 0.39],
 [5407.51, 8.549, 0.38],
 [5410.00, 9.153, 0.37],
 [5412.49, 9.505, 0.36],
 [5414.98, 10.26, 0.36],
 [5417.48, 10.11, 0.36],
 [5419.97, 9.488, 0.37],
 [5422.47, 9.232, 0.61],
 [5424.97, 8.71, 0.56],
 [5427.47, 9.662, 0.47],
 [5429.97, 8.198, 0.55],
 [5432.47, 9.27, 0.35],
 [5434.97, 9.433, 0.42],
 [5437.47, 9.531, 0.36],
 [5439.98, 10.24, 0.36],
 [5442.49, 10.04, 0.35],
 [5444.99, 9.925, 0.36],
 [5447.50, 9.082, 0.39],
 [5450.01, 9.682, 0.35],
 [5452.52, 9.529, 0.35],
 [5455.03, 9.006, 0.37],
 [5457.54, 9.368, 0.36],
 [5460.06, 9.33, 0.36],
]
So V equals 0.6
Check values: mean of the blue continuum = 9.39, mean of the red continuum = 9.81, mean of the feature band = 9.34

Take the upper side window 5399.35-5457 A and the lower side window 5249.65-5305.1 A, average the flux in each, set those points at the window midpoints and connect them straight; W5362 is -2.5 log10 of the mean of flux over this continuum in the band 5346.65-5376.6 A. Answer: -0.04 mag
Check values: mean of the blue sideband 9.49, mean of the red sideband 9.42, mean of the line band 9.8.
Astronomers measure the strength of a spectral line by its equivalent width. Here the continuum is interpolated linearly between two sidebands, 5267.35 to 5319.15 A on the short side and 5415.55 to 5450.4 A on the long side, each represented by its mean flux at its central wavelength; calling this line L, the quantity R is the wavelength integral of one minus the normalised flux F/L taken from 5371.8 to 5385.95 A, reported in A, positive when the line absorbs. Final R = -0.2 A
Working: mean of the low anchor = 9.63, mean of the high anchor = 9.48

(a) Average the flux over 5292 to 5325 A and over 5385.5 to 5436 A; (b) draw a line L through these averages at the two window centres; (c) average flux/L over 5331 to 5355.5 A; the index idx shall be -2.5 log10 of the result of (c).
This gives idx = -0.03 mag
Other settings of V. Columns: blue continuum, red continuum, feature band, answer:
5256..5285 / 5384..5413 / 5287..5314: -1.6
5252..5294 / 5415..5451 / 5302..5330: -0.6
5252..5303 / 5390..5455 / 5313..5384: -1.5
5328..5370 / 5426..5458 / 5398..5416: 0.4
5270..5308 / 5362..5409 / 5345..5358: -0.7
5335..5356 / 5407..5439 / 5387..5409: 0.3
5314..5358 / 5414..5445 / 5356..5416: 0.5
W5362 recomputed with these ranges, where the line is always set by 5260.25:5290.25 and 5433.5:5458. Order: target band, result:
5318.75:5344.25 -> -0.02 mag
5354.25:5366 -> -0.04 mag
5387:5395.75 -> -0.02 mag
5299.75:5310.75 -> -0.08 mag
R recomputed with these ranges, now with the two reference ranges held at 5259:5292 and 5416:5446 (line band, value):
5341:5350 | -0.2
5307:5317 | -0.3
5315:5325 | -0.3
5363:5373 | 0.1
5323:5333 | 0.1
